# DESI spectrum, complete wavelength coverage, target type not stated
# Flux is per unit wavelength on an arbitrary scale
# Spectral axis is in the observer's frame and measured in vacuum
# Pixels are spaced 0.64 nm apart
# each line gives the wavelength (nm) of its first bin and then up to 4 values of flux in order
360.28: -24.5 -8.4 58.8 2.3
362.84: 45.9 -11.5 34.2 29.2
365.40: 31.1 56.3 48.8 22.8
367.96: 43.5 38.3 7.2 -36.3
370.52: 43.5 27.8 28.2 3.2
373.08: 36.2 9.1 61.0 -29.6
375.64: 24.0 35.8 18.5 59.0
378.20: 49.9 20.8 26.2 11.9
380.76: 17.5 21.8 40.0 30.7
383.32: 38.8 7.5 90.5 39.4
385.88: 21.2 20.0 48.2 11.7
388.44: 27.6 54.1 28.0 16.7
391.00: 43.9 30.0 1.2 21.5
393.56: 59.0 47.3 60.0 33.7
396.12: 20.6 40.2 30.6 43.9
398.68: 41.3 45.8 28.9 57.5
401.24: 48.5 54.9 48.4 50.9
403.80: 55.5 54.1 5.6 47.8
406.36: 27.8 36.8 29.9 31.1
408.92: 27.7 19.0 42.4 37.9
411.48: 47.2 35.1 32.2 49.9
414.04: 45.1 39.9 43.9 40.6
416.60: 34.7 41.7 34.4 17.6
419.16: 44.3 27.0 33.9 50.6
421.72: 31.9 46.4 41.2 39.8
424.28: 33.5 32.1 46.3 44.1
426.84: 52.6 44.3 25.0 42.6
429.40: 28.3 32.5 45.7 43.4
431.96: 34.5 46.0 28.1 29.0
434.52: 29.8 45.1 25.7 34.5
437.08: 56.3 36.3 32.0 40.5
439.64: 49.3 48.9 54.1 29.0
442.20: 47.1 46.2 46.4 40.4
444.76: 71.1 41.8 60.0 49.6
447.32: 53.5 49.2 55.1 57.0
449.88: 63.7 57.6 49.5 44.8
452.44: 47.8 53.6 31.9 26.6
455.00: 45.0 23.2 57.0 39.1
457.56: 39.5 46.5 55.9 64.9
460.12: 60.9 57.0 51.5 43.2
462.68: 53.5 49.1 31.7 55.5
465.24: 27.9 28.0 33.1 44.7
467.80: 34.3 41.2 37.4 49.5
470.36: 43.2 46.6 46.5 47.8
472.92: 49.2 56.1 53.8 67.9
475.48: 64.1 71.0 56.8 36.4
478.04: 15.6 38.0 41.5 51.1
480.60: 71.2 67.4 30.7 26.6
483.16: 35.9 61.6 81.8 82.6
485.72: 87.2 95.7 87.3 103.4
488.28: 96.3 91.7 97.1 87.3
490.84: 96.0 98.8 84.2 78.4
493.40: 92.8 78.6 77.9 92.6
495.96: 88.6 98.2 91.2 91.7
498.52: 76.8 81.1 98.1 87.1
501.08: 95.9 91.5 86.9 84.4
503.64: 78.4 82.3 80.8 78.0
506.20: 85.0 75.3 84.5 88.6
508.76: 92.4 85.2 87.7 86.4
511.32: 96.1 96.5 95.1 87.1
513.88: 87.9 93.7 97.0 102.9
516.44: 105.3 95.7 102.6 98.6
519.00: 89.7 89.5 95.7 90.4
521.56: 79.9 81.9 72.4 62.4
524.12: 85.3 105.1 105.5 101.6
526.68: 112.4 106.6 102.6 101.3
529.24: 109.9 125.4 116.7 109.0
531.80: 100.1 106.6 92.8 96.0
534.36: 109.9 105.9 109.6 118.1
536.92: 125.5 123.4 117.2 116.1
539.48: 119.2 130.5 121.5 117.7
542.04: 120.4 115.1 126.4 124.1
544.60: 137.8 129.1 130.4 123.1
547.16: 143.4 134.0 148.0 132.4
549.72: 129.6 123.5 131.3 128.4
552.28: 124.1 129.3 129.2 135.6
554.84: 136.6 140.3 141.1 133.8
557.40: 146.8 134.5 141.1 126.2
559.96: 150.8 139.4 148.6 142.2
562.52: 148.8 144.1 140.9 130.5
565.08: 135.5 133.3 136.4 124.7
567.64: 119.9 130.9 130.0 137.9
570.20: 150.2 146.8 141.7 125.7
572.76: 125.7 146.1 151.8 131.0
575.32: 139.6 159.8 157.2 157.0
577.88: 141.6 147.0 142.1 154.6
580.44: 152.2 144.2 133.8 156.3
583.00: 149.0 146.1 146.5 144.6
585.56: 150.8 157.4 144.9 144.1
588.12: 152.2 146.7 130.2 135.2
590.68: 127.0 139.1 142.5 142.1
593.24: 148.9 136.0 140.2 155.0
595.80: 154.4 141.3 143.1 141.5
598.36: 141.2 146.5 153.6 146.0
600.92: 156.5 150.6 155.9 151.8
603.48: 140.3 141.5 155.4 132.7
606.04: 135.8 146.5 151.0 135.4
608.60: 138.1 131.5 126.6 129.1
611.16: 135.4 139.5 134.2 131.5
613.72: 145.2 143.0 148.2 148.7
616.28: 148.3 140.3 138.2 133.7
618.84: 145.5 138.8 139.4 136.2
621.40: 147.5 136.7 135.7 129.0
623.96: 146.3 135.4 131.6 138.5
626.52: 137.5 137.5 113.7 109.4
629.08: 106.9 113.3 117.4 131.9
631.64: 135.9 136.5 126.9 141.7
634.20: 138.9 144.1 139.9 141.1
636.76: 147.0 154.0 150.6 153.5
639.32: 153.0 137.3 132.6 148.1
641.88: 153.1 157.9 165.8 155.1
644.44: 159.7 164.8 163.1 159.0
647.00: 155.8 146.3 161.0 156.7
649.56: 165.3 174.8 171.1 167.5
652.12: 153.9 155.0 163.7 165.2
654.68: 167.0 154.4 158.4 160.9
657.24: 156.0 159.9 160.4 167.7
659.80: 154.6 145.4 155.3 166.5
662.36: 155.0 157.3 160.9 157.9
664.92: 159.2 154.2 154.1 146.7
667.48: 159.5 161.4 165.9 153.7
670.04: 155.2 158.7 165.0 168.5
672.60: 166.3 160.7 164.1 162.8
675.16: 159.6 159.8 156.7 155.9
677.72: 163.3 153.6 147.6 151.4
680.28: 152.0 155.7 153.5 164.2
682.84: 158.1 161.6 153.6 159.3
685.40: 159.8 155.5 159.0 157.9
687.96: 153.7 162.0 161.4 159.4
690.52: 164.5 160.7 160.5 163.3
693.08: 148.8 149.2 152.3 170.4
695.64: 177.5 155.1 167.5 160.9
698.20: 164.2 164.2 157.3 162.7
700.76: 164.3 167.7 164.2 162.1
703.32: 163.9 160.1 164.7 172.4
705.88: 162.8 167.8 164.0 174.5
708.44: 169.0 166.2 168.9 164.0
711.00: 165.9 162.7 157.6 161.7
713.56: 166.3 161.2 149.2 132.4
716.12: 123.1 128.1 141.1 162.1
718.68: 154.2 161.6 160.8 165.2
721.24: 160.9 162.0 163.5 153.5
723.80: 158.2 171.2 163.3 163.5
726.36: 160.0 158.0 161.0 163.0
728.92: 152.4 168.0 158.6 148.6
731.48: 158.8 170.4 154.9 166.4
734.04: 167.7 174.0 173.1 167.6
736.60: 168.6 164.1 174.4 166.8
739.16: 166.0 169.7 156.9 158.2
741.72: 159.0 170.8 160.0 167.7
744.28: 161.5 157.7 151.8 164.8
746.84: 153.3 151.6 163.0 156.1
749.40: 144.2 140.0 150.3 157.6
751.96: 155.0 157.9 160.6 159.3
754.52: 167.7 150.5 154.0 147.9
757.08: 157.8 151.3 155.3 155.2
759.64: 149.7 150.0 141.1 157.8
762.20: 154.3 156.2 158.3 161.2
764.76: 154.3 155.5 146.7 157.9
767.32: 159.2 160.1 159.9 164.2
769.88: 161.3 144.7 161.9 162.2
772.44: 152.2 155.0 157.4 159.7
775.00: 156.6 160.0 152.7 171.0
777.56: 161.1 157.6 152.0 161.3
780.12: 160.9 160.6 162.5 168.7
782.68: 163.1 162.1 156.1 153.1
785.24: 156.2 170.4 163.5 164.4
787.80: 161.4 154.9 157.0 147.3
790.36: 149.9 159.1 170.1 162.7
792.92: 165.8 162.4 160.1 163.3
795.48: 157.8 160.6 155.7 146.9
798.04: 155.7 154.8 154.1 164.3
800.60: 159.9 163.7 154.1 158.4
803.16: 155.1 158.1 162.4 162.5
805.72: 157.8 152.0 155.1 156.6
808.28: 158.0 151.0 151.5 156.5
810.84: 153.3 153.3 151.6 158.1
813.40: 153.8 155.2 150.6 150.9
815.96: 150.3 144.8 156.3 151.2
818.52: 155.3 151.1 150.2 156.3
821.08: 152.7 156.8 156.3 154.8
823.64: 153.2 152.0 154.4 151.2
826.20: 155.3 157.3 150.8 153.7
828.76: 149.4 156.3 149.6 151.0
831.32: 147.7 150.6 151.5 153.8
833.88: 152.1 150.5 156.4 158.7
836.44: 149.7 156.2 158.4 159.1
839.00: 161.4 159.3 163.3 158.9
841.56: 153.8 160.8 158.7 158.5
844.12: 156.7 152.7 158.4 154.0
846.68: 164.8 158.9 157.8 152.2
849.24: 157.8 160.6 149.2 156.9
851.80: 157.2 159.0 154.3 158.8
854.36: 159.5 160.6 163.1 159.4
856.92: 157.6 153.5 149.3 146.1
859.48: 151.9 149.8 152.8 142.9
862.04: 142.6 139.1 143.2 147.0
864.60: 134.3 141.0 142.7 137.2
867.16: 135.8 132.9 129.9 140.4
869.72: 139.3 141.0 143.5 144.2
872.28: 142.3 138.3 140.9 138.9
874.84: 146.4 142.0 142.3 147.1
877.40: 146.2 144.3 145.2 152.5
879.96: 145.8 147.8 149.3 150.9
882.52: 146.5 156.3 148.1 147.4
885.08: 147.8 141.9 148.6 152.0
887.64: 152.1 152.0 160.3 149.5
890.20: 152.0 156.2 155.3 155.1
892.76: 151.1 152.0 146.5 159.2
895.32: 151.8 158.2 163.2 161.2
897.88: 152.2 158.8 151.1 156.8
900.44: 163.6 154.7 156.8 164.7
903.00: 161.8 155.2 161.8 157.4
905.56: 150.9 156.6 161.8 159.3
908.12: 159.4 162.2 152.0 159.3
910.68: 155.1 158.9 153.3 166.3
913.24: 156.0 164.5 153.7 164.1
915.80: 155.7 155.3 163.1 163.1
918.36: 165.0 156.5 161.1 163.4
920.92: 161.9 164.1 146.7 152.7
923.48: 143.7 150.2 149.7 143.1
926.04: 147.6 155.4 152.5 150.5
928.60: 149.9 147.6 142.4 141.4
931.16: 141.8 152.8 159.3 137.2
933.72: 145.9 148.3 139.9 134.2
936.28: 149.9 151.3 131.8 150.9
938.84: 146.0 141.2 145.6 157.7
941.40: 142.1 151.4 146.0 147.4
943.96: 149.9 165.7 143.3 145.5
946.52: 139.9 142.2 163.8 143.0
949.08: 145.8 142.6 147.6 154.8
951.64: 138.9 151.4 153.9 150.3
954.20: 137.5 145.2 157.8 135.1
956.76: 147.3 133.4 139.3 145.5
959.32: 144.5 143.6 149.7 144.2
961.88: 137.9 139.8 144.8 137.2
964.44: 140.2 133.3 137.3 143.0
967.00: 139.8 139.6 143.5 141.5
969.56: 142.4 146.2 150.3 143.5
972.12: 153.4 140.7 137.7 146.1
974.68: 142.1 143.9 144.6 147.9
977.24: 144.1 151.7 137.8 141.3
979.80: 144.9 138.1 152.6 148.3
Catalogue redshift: 0.22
